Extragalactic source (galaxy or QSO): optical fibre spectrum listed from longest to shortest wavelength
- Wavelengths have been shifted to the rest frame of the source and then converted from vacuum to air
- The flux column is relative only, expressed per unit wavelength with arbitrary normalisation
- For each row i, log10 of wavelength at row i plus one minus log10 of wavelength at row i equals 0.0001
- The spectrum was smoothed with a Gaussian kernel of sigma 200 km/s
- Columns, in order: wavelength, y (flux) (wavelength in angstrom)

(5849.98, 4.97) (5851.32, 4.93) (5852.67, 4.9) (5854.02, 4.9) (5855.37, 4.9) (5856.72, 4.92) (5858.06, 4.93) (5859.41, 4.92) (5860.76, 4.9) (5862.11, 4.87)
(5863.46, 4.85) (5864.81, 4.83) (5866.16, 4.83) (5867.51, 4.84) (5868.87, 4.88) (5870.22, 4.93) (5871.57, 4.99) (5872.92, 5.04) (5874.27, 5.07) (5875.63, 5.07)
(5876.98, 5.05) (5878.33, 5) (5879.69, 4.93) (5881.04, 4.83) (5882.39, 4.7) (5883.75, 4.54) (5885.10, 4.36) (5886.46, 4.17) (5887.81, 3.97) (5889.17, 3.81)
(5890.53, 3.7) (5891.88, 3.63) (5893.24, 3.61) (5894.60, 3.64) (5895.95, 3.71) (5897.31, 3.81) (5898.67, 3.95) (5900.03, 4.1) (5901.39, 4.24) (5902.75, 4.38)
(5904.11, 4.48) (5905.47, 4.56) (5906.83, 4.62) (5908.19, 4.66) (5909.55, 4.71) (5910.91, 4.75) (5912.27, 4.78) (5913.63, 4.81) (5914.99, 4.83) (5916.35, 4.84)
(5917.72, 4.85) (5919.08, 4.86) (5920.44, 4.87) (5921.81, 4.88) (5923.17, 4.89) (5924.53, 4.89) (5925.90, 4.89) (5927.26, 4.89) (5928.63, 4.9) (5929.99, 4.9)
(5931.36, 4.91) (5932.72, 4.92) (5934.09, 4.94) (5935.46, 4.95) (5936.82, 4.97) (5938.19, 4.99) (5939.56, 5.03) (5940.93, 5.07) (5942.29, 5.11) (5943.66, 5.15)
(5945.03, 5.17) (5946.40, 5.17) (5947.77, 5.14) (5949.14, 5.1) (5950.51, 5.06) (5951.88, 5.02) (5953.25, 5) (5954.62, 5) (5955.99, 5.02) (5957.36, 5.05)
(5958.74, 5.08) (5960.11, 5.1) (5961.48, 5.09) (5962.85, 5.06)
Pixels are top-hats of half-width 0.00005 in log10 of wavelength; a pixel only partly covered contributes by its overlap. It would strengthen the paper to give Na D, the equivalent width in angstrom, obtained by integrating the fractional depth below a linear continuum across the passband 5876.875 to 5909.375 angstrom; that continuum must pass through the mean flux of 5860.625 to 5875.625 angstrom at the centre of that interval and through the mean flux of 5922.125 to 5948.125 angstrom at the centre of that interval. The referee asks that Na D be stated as 4.5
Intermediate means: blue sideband 4.92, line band 4.26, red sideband 4.99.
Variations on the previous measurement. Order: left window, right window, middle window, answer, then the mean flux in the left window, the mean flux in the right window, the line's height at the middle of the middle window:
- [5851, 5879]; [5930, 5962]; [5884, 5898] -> 3.1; 4.93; 5.04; 4.97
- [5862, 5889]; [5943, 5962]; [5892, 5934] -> 3.1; 4.77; 5.08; 4.92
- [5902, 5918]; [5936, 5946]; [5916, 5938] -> 0.0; 4.68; 5.07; 4.9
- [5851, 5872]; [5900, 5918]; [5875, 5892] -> 1.1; 4.89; 4.63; 4.77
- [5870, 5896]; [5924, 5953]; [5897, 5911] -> 0.8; 4.45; 5.01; 4.66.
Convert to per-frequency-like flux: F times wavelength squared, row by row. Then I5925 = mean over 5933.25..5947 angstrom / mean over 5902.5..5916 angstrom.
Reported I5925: 1.09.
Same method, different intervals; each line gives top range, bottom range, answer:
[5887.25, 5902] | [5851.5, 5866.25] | 0.79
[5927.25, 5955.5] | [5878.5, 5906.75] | 1.22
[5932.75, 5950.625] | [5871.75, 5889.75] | 1.11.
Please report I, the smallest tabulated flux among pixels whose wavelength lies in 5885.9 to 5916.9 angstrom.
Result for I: 3.61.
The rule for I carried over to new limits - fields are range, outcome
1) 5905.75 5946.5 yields 4.62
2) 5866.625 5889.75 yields 3.81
